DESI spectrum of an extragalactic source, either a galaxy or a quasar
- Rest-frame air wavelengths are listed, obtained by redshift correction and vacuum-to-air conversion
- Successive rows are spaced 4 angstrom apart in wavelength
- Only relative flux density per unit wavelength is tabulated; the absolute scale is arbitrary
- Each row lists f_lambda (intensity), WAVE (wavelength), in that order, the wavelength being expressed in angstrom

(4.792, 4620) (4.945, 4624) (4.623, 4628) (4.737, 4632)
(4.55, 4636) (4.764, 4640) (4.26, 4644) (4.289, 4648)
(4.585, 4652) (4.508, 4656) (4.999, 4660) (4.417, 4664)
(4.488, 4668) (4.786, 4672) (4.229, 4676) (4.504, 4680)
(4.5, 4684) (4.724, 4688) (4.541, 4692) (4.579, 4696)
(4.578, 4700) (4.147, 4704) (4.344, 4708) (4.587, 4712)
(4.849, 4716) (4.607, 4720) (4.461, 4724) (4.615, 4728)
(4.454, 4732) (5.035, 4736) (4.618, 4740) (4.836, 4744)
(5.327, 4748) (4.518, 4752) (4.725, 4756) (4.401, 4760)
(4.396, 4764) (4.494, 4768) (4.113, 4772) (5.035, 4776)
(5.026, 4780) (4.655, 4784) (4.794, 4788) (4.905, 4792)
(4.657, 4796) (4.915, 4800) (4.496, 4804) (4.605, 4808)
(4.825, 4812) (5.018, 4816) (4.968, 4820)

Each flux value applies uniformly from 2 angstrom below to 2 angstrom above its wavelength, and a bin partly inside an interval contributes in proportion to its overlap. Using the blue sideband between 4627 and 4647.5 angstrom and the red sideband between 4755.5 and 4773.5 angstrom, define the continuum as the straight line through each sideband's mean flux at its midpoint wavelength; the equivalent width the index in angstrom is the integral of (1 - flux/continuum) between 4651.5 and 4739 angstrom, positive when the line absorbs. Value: -1.51 angstrom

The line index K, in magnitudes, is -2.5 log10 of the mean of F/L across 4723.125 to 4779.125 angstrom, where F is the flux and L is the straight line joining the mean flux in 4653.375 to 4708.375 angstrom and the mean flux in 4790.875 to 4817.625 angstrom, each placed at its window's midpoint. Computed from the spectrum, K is 0.00 mag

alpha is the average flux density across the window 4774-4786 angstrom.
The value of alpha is 4.91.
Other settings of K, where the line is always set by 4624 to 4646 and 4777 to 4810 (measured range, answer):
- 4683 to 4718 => 0.03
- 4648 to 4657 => 0.03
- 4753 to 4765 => 0.05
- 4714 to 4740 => 0.01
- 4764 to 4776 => 0.07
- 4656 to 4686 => 0.02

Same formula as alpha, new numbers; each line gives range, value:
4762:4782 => 4.61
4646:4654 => 4.44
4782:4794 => 4.78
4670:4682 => 4.51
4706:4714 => 4.47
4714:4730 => 4.63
